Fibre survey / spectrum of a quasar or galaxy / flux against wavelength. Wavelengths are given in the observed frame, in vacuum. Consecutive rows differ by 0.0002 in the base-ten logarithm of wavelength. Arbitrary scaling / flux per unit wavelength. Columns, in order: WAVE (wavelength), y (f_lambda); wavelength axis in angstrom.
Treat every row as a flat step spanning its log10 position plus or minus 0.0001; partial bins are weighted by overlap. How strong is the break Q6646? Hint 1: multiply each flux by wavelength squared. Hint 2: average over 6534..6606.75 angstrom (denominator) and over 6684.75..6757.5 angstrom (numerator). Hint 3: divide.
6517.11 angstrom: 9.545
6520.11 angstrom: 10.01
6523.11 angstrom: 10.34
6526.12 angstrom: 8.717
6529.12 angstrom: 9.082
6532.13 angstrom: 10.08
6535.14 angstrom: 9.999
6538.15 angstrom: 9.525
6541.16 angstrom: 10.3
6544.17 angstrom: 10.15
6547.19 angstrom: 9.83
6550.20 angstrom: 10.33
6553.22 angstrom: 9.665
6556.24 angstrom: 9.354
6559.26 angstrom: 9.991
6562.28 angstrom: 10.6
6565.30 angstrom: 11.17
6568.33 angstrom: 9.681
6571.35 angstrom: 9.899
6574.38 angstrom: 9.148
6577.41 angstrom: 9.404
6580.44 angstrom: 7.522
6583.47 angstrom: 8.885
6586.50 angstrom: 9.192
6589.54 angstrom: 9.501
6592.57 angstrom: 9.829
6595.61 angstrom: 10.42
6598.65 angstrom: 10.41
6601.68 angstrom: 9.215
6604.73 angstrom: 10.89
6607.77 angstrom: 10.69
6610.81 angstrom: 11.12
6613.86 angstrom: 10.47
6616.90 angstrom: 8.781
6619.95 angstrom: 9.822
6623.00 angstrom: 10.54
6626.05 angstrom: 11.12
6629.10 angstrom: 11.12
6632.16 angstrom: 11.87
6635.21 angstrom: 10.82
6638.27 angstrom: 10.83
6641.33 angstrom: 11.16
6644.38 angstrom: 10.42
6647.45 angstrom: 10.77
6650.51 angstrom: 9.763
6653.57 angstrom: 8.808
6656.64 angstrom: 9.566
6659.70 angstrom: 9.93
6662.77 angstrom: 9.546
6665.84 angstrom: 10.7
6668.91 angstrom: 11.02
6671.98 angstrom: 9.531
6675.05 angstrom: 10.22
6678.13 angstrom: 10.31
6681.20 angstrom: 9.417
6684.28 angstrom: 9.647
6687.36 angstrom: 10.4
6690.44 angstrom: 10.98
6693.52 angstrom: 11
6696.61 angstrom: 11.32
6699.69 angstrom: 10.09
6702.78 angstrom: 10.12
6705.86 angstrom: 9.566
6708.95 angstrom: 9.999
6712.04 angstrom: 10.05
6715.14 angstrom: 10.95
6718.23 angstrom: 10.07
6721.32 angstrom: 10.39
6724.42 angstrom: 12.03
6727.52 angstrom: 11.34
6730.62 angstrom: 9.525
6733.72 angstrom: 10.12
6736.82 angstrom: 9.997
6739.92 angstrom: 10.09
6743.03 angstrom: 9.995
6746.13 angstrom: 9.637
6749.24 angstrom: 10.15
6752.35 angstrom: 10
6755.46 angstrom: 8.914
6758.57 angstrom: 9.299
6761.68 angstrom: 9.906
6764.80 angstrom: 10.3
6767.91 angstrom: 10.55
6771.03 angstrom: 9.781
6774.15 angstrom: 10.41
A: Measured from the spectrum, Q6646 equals 1.1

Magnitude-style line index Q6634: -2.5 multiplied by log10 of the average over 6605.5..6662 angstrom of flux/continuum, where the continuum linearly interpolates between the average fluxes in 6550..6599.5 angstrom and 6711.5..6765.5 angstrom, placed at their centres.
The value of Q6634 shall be -0.06 mag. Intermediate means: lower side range 9.68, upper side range 10.2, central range 10.4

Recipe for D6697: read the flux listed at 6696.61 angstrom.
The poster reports 11.32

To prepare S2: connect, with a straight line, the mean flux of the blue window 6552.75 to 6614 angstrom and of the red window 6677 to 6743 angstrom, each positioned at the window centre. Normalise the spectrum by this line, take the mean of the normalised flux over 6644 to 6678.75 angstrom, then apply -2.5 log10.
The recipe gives 0.01 mag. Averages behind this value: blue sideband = 9.85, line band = 10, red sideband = 10.3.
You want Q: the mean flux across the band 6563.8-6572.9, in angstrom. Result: 10.2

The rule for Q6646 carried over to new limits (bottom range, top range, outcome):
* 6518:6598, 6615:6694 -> 1.09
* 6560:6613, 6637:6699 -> 1.07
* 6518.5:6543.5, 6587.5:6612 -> 1.07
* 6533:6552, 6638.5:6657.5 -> 1.05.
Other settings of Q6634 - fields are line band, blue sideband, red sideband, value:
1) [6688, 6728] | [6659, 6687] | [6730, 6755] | -0.06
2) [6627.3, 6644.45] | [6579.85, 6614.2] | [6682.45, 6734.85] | -0.10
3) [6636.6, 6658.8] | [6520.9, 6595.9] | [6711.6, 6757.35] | -0.02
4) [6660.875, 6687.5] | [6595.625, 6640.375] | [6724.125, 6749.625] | 0.04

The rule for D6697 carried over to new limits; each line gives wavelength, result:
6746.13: 9.637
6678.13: 10.31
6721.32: 10.39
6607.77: 10.69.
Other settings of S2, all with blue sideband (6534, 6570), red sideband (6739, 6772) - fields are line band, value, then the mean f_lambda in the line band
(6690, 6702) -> -0.09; 10.8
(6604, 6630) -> -0.05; 10.5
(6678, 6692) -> -0.02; 10.1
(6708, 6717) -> -0.05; 10.3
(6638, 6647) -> -0.09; 10.8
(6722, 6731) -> -0.12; 11.1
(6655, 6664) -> 0.03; 9.67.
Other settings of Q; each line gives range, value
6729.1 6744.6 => 9.95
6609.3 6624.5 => 10.1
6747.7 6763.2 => 9.66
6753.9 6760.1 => 9.11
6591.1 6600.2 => 10.2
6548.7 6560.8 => 9.83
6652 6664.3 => 9.47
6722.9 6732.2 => 11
